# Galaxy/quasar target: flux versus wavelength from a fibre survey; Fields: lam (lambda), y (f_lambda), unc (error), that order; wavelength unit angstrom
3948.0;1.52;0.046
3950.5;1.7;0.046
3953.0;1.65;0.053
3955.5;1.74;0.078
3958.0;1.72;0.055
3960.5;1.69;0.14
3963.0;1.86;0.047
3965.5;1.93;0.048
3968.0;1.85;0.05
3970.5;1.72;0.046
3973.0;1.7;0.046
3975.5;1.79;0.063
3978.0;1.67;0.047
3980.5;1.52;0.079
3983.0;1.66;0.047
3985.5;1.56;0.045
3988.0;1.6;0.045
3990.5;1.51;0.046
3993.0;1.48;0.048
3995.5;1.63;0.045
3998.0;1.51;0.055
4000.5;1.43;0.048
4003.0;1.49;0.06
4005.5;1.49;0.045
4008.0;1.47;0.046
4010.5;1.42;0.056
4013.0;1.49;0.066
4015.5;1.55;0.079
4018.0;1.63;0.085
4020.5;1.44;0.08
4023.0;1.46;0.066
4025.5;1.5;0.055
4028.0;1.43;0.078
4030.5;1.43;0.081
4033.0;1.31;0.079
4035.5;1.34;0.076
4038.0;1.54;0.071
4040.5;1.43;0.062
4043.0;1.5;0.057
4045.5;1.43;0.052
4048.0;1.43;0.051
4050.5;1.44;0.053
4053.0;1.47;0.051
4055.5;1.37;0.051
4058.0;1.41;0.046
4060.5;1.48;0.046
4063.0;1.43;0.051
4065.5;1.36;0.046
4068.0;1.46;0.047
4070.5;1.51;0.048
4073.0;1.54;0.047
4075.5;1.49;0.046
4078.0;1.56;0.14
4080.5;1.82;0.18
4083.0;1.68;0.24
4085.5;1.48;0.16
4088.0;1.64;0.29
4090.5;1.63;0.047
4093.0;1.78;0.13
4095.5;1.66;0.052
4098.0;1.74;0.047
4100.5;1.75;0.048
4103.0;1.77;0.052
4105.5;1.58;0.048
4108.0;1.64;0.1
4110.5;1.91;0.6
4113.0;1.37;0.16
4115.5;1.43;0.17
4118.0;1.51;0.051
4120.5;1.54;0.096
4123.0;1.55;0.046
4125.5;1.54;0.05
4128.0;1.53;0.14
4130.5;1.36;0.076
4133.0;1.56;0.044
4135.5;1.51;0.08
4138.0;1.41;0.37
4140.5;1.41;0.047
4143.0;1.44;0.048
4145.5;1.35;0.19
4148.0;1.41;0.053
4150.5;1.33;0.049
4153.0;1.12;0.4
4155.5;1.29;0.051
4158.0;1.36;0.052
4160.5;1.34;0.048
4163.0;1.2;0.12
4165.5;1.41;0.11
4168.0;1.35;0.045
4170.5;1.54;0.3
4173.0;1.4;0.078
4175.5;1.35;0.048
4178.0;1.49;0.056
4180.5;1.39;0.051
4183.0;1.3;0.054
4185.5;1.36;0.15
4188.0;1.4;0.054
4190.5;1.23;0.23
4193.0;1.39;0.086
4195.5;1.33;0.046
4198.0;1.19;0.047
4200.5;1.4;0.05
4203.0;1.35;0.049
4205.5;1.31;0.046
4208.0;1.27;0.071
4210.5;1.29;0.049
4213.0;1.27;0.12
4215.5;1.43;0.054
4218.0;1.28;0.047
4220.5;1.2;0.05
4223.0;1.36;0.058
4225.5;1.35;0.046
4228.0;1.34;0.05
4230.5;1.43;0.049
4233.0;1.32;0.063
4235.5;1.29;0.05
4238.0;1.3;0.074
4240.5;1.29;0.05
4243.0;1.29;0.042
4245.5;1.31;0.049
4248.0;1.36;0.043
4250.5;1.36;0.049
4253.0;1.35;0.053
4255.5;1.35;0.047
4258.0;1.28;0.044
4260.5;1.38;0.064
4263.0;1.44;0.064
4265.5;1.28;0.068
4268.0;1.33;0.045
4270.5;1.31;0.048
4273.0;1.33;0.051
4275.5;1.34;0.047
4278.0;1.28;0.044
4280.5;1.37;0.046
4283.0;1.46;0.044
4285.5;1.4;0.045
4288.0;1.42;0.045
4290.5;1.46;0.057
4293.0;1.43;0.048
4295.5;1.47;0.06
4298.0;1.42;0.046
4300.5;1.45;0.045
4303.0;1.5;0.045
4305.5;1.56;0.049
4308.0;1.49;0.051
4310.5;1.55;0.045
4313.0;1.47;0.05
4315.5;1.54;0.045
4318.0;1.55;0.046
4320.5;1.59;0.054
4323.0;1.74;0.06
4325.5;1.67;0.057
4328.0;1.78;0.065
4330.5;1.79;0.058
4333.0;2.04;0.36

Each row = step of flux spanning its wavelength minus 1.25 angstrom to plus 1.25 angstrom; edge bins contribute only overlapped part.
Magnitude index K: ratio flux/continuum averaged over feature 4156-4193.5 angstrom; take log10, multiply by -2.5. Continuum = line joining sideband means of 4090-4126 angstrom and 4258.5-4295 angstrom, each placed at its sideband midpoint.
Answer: 0.12 mag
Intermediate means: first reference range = 1.63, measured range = 1.37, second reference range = 1.37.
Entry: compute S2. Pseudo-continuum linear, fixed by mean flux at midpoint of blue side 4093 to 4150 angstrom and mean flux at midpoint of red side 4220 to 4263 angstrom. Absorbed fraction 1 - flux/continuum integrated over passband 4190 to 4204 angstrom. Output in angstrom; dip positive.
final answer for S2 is 0.9 angstrom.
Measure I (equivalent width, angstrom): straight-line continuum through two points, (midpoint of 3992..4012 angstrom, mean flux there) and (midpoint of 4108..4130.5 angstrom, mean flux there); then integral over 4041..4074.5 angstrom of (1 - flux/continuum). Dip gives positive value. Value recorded 1.5 angstrom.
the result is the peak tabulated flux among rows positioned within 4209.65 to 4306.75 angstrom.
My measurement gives 1.56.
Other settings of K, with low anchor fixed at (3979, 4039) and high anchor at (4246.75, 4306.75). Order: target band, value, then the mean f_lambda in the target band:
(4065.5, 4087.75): -0.06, 1.56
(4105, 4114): -0.13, 1.64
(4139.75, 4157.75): 0.08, 1.33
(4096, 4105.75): -0.18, 1.72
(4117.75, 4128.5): -0.06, 1.54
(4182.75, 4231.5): 0.07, 1.32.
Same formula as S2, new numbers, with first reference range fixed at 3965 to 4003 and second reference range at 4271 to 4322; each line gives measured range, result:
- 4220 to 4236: 1.7 angstrom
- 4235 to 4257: 2.4 angstrom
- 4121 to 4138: 0.5 angstrom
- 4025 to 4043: 1.9 angstrom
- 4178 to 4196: 1.9 angstrom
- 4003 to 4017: 1.1 angstrom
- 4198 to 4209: 1.4 angstrom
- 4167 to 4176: 0.6 angstrom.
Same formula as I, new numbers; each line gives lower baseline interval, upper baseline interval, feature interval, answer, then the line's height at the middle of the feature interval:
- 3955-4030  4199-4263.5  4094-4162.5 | -2.32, 1.44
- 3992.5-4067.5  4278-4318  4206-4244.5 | 3.90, 1.46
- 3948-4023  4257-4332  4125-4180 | 5.13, 1.54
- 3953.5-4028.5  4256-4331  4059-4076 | 1.09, 1.57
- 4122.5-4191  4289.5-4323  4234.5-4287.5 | 4.78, 1.47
